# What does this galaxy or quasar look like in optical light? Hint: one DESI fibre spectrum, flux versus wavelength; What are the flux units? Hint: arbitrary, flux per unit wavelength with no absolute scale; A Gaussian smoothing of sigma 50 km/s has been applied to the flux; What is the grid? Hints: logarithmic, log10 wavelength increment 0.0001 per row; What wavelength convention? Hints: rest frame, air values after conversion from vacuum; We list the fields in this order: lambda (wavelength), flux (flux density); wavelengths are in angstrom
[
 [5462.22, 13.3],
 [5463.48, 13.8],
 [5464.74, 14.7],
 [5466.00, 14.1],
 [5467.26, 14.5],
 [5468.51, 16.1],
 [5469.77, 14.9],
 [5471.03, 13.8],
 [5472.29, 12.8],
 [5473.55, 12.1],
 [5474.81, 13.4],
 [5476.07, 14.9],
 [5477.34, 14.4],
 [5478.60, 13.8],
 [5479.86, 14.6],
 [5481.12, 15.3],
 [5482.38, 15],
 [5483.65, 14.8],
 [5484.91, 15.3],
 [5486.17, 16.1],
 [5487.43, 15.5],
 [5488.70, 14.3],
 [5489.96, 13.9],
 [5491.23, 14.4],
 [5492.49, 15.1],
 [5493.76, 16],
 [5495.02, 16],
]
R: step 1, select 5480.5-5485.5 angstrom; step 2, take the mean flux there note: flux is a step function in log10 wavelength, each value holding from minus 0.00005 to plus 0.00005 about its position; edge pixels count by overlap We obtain 15.1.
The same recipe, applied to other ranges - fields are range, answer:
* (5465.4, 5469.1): 14.9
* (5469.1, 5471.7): 14.3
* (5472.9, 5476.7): 13.5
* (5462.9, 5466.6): 14.2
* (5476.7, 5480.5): 14.3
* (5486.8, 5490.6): 14.5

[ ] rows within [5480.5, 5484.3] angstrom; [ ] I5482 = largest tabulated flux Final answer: 15.3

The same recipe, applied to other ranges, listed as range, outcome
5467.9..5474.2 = 16.1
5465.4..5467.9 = 14.5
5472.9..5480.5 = 14.9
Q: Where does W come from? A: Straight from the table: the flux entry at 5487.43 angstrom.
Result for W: 15.5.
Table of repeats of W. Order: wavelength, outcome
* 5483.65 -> 14.8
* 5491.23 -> 14.4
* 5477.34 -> 14.4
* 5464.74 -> 14.7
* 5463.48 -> 13.8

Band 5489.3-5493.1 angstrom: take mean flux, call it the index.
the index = 14.5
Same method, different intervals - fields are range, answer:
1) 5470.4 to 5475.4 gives 13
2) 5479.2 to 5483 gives 15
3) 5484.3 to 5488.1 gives 15.6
